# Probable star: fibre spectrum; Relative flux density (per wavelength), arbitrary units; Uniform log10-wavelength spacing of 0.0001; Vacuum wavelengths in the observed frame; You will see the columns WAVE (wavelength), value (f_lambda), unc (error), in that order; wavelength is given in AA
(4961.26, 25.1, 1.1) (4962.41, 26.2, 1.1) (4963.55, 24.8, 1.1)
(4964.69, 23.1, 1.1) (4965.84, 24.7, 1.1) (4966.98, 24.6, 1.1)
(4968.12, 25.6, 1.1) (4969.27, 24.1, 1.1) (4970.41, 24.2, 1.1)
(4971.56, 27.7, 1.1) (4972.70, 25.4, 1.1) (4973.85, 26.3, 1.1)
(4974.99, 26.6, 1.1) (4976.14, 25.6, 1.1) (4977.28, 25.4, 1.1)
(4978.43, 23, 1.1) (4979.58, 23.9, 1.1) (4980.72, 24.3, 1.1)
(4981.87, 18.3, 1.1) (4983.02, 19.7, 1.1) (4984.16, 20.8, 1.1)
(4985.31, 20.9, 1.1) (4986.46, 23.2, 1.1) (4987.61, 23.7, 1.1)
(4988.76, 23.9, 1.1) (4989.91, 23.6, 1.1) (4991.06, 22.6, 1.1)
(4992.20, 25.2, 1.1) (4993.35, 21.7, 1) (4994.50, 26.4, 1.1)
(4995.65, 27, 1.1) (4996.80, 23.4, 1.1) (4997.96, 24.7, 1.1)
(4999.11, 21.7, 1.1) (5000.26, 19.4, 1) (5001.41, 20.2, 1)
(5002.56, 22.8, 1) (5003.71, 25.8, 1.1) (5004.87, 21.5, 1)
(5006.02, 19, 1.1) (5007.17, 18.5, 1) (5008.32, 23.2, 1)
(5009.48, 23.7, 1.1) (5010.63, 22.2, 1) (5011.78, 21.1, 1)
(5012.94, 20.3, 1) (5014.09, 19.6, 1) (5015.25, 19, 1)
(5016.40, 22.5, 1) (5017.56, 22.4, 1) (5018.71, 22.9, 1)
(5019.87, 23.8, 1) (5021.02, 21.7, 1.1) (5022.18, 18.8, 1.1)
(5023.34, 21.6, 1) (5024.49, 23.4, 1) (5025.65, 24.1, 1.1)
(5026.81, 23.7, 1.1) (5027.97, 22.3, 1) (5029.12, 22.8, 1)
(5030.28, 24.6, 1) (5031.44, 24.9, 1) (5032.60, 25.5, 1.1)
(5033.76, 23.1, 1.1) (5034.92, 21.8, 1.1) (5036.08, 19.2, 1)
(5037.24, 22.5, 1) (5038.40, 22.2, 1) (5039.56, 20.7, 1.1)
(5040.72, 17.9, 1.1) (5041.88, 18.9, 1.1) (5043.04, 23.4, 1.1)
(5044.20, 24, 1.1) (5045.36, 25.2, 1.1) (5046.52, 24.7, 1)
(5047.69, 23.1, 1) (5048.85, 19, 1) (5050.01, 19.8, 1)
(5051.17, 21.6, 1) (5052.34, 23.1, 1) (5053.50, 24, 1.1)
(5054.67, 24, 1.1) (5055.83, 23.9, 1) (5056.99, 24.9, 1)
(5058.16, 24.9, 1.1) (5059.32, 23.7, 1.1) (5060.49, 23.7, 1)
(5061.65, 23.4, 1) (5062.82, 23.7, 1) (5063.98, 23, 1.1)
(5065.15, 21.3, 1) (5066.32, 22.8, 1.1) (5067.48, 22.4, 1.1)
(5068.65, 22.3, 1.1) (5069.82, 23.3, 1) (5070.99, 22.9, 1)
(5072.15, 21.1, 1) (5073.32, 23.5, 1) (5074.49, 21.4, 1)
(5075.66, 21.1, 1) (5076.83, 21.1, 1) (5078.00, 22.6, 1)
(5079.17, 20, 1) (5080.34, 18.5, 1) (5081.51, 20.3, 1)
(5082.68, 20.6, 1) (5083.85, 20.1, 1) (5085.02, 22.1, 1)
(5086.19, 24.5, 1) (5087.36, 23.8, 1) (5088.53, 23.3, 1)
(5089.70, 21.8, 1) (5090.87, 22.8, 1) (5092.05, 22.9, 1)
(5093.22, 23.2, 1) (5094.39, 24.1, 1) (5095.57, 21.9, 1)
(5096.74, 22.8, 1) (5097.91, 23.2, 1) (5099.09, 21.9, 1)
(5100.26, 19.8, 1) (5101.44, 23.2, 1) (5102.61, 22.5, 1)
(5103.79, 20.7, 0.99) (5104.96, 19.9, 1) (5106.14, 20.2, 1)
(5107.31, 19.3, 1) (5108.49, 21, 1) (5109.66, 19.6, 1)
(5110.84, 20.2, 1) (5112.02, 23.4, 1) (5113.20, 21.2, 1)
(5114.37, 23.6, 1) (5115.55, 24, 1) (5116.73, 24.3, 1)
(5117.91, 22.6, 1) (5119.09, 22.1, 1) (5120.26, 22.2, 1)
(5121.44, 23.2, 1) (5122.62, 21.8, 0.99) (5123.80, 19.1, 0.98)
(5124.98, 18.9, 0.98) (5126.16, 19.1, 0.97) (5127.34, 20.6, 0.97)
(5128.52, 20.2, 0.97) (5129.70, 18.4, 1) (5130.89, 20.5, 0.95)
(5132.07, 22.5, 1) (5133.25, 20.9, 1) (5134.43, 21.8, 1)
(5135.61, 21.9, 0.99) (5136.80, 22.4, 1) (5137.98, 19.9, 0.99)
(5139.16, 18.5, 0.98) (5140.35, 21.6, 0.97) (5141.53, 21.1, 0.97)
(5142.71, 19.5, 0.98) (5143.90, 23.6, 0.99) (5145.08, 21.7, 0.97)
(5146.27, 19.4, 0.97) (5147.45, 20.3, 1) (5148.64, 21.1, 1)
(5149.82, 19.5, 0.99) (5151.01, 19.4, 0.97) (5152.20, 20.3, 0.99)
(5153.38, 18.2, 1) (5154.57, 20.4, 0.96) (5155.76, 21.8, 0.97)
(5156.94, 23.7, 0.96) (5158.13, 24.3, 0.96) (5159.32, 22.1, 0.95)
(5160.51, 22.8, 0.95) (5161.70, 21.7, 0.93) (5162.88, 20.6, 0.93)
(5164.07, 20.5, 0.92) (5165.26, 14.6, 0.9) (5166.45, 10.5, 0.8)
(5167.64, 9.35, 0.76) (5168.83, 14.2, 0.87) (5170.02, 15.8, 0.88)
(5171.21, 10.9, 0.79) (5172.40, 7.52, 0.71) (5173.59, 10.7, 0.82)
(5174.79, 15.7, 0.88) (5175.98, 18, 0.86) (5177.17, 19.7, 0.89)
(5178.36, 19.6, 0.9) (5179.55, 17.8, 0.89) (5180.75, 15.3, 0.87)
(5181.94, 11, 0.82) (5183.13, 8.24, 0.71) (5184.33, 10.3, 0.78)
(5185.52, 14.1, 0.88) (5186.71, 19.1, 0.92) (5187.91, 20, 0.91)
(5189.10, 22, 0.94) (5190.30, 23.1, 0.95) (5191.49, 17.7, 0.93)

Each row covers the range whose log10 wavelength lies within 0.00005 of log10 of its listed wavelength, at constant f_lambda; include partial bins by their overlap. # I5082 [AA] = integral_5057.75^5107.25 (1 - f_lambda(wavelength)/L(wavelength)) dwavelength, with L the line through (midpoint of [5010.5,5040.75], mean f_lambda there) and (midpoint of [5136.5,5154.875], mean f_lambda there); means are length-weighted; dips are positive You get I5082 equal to -2.0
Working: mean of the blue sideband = 22.1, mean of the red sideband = 20.4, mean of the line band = 22.2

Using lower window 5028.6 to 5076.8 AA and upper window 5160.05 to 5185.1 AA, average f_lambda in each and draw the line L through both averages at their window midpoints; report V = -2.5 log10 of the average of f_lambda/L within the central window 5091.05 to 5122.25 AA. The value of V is -0.15 mag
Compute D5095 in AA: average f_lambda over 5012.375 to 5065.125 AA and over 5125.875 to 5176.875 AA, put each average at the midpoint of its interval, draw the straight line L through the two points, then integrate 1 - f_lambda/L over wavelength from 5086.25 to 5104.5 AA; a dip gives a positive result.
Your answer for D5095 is -1.59 AA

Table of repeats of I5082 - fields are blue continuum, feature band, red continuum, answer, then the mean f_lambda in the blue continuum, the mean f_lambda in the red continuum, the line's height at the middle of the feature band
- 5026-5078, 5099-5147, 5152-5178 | -4.5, 22.6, 17.4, 19.4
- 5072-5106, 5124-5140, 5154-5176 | -1.1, 21.9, 17.1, 19.2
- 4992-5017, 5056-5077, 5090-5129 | -0.9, 22.2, 21.7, 21.9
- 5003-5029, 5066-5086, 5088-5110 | 0.2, 21.9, 21.8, 21.8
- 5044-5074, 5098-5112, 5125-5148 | 0.4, 23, 20.7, 21.6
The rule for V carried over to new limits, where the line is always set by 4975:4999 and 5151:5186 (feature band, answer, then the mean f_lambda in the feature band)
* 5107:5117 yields -0.168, 21.8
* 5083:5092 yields -0.152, 22.6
